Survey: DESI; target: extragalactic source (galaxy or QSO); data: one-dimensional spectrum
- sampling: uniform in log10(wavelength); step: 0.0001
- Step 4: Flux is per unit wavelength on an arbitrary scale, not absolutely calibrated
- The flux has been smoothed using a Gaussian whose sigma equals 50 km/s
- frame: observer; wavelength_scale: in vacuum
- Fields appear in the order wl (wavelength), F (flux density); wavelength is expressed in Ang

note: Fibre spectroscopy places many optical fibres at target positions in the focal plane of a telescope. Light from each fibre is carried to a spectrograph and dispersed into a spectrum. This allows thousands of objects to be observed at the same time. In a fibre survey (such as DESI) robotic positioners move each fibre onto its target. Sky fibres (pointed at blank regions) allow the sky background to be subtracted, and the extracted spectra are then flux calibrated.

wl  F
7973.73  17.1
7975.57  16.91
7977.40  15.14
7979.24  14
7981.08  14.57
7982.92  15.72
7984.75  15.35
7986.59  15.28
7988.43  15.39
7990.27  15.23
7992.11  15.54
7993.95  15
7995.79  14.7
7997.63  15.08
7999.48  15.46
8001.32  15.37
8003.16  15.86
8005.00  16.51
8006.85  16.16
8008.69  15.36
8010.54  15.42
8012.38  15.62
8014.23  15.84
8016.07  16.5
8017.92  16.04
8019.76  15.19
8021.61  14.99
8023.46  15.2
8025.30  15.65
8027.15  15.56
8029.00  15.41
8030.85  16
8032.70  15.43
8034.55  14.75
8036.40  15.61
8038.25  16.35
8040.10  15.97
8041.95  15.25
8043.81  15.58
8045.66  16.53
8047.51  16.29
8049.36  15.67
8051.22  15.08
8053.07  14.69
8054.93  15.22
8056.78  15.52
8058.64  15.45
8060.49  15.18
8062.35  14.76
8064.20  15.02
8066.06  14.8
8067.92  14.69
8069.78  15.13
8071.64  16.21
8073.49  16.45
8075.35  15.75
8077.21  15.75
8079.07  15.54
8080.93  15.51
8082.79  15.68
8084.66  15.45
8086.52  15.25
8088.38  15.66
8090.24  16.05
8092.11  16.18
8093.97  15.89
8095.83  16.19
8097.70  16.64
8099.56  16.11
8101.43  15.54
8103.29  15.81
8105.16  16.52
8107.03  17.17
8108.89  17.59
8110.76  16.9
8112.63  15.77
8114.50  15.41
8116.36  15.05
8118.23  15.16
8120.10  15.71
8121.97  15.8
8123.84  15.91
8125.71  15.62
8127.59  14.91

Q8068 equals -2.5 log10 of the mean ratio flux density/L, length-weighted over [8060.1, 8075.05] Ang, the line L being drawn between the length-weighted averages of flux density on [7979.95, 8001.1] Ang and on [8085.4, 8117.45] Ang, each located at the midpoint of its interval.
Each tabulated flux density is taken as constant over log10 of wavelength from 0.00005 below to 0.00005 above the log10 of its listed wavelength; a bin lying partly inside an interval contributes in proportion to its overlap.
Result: 0.04 mag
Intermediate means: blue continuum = 15.2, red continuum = 16.1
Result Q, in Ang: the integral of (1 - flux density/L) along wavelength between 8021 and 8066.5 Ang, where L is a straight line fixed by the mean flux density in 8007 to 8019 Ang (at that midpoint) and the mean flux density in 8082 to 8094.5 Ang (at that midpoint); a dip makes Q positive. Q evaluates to 1.0 Ang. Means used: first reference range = 15.8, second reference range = 15.7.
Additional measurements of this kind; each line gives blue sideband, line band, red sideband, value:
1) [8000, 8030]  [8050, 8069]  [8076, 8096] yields 0.8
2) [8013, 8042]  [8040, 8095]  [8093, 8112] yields 1.8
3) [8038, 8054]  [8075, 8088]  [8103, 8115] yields 0.5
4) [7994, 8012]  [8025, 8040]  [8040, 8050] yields 0.2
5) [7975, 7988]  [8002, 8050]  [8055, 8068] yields -1.8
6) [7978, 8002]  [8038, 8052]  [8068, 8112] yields -0.2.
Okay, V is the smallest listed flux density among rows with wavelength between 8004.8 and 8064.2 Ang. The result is 14.69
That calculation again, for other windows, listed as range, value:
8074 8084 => 15.51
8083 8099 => 15.25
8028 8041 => 14.75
